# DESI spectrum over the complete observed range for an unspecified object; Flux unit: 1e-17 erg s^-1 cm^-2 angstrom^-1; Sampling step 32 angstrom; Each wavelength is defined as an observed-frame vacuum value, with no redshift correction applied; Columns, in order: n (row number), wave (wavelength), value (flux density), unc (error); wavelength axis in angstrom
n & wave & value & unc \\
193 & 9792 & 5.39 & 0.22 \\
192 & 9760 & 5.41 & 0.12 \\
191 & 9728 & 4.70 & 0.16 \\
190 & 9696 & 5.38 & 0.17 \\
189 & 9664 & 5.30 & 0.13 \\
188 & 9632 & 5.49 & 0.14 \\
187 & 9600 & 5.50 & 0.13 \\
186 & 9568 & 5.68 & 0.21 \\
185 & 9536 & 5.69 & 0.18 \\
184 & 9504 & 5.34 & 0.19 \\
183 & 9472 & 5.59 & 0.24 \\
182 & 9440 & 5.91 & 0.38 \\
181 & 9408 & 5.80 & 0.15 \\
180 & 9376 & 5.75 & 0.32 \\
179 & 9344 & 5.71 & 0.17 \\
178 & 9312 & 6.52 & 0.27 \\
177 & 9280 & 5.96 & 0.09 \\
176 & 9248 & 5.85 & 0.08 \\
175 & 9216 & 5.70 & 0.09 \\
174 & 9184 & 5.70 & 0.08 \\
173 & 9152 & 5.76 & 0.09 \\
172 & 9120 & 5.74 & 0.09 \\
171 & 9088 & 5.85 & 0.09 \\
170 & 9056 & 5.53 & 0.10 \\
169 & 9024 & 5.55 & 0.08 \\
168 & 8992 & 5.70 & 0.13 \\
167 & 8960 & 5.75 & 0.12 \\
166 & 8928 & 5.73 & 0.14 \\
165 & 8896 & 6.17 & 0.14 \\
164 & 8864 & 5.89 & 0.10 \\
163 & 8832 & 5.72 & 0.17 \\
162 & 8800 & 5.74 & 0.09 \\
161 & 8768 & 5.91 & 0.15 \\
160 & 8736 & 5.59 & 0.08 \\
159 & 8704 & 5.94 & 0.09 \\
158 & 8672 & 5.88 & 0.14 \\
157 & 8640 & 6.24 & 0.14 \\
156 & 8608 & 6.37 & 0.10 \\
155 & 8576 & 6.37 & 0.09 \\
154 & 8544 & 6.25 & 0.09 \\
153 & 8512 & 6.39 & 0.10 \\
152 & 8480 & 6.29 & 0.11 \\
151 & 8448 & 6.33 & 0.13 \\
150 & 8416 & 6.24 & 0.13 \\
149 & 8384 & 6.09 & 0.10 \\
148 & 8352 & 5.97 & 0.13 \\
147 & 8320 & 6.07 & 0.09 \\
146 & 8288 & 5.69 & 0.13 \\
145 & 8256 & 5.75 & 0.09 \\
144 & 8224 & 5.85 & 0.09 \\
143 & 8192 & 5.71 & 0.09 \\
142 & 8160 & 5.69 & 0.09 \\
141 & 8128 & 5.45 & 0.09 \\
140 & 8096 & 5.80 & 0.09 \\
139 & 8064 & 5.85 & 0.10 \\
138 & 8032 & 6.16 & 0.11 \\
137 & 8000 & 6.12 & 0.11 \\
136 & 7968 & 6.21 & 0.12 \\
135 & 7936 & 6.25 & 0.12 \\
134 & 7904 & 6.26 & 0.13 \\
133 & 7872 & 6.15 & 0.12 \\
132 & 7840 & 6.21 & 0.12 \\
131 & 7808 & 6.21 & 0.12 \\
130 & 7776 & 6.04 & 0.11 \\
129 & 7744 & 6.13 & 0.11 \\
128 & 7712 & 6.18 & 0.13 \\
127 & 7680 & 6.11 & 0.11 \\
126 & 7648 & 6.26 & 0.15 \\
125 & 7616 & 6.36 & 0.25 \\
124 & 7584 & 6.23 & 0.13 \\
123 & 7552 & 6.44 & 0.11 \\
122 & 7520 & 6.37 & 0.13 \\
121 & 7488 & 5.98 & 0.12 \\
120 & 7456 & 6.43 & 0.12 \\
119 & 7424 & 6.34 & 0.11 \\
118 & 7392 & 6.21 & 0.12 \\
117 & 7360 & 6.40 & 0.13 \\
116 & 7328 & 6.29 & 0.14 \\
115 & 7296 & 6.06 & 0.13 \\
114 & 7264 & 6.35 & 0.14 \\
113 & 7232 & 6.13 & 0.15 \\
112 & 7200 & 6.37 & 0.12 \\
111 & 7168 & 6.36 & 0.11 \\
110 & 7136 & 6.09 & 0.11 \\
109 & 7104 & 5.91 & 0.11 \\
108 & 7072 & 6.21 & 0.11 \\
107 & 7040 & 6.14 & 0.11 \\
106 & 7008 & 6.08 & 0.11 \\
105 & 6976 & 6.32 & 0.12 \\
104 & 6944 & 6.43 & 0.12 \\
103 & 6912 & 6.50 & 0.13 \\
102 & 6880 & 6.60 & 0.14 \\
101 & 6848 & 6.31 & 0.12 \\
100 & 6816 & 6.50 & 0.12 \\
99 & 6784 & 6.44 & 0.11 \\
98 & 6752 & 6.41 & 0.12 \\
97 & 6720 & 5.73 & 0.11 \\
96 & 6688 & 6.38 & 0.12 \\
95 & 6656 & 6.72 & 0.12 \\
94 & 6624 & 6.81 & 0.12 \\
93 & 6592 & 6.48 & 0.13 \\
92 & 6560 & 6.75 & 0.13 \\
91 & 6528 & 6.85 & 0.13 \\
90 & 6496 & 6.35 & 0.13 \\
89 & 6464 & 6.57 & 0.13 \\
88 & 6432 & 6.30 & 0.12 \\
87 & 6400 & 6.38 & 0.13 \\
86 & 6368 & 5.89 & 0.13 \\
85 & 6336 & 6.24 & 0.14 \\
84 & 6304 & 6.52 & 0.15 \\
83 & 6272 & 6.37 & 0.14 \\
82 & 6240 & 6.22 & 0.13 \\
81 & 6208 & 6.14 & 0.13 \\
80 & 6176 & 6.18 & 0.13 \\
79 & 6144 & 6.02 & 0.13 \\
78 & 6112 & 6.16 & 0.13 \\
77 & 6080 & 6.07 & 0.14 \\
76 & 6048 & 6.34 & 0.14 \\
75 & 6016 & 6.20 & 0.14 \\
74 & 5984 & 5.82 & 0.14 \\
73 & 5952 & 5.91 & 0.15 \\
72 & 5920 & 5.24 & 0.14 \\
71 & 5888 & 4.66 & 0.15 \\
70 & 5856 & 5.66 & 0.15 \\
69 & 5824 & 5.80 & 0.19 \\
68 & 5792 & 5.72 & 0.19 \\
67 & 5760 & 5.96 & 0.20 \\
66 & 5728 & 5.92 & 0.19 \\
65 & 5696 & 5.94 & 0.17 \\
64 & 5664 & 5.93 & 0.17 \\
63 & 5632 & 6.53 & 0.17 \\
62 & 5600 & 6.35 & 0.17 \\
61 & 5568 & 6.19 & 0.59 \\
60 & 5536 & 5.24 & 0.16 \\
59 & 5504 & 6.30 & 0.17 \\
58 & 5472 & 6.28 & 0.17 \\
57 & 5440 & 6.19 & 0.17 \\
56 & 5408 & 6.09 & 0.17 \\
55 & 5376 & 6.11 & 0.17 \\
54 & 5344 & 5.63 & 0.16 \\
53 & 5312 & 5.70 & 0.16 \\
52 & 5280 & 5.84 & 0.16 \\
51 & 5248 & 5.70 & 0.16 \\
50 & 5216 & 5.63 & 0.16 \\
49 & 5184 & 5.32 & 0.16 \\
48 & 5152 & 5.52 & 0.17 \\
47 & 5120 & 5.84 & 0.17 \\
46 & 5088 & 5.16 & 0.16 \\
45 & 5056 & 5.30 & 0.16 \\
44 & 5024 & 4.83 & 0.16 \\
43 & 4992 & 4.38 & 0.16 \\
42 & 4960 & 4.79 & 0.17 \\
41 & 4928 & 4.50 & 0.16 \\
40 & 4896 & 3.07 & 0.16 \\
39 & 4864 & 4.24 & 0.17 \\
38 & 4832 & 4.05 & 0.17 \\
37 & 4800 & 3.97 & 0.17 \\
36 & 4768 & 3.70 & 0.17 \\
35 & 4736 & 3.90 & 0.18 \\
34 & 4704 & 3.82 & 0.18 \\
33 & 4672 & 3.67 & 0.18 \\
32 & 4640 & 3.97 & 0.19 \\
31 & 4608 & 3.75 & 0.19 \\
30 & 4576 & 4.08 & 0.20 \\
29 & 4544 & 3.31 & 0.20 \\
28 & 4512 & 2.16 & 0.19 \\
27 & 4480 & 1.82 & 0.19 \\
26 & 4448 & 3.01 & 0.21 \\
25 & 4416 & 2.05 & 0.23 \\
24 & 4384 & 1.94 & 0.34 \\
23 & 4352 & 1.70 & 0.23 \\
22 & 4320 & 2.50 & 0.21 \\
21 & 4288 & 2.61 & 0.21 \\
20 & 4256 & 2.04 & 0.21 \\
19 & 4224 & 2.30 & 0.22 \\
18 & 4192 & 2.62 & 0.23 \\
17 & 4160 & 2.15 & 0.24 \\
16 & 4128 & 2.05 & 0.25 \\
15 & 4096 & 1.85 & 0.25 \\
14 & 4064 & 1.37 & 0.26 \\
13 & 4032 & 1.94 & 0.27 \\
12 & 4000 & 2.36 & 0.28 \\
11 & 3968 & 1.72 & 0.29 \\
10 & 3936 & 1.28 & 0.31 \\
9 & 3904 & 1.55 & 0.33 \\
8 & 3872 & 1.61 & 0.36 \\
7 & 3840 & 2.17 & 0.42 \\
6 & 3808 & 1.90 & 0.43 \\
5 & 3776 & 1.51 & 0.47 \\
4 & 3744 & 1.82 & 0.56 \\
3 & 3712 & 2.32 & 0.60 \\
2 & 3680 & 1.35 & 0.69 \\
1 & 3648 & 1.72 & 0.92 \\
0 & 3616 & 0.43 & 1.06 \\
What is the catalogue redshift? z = 0.14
